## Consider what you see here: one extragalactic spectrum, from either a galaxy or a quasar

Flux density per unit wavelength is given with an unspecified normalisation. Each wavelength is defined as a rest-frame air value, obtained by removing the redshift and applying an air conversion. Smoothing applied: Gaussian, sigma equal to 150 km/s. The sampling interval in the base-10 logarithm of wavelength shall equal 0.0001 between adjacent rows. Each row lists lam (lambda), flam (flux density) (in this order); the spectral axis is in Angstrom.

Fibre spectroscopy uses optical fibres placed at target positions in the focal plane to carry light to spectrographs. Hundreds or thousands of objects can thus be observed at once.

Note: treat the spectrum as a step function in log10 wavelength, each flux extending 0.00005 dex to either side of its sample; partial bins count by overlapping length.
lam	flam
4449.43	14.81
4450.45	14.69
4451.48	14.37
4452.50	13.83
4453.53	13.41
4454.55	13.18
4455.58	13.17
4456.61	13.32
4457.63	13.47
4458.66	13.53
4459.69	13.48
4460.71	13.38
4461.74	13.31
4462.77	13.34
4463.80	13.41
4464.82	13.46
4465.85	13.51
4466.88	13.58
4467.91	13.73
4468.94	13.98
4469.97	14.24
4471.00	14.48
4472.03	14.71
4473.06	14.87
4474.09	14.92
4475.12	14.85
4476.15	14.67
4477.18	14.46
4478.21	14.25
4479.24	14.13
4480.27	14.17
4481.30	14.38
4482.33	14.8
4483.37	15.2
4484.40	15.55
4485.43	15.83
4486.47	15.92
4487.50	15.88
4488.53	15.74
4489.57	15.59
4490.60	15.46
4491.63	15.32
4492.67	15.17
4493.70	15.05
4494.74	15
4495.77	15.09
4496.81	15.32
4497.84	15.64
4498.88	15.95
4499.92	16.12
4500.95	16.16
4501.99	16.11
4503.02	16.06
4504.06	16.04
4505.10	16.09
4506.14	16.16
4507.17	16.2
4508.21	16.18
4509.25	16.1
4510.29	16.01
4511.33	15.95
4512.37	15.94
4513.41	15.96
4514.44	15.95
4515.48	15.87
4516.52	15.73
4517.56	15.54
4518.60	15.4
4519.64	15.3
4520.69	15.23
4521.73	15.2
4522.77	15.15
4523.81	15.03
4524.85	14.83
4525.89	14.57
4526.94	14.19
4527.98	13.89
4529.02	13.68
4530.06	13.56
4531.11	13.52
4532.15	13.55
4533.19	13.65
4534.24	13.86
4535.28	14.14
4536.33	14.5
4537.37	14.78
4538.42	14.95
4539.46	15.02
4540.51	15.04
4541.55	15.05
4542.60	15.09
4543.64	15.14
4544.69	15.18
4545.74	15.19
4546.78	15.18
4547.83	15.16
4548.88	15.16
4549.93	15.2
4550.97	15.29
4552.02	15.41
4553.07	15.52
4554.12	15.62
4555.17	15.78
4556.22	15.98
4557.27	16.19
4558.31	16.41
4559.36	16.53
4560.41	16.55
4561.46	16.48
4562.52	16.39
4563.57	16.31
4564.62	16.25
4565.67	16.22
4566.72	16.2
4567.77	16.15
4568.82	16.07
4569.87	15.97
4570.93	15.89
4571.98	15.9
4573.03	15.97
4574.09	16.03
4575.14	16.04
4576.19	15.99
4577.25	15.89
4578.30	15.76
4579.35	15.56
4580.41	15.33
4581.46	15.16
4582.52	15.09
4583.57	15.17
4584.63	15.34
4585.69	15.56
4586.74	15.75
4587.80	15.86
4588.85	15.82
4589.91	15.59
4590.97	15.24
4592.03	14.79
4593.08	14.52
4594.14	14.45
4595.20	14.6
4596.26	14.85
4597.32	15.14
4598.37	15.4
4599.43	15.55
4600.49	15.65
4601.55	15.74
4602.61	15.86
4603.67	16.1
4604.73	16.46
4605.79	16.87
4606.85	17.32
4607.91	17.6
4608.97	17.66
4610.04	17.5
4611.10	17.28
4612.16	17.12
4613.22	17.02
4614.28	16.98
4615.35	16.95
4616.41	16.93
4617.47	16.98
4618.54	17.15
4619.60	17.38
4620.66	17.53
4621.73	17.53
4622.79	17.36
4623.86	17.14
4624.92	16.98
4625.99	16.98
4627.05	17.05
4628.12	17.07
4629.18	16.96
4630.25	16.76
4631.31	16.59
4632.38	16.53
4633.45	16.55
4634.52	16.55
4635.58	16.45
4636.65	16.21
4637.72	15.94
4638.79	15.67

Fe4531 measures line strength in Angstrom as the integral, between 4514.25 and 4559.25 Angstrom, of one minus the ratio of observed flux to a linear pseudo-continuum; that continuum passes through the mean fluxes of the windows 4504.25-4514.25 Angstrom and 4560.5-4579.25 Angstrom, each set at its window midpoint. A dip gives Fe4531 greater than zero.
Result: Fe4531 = 3.0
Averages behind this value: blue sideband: 16.1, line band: 15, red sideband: 16.1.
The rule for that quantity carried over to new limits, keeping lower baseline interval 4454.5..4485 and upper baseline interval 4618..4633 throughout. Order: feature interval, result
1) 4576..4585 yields 0.4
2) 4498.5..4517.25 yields -1.6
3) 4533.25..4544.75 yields 0.5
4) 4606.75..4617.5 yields -0.3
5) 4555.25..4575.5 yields -0.3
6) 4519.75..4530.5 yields 0.4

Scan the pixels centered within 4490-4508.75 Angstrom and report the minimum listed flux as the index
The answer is 15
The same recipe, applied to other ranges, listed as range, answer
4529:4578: 13.52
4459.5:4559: 13.31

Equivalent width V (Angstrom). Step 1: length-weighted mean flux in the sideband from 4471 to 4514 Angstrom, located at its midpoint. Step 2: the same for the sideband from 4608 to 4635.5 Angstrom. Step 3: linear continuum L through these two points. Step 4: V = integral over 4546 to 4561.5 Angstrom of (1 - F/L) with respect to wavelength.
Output 0.45 Angstrom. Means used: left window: 15.4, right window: 17.1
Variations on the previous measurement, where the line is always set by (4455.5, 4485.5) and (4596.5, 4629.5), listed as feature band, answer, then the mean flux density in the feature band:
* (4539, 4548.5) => 0.2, 15.1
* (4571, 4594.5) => 1.0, 15.5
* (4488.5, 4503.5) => -1.0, 15.6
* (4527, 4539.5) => 1.0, 14.1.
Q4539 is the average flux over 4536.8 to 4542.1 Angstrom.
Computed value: 15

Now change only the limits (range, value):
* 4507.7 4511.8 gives 16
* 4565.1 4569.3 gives 16.2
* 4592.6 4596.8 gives 14.6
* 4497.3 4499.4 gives 15.8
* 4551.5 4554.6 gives 15.5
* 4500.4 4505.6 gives 16.1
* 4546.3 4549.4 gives 15.1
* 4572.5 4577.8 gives 16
